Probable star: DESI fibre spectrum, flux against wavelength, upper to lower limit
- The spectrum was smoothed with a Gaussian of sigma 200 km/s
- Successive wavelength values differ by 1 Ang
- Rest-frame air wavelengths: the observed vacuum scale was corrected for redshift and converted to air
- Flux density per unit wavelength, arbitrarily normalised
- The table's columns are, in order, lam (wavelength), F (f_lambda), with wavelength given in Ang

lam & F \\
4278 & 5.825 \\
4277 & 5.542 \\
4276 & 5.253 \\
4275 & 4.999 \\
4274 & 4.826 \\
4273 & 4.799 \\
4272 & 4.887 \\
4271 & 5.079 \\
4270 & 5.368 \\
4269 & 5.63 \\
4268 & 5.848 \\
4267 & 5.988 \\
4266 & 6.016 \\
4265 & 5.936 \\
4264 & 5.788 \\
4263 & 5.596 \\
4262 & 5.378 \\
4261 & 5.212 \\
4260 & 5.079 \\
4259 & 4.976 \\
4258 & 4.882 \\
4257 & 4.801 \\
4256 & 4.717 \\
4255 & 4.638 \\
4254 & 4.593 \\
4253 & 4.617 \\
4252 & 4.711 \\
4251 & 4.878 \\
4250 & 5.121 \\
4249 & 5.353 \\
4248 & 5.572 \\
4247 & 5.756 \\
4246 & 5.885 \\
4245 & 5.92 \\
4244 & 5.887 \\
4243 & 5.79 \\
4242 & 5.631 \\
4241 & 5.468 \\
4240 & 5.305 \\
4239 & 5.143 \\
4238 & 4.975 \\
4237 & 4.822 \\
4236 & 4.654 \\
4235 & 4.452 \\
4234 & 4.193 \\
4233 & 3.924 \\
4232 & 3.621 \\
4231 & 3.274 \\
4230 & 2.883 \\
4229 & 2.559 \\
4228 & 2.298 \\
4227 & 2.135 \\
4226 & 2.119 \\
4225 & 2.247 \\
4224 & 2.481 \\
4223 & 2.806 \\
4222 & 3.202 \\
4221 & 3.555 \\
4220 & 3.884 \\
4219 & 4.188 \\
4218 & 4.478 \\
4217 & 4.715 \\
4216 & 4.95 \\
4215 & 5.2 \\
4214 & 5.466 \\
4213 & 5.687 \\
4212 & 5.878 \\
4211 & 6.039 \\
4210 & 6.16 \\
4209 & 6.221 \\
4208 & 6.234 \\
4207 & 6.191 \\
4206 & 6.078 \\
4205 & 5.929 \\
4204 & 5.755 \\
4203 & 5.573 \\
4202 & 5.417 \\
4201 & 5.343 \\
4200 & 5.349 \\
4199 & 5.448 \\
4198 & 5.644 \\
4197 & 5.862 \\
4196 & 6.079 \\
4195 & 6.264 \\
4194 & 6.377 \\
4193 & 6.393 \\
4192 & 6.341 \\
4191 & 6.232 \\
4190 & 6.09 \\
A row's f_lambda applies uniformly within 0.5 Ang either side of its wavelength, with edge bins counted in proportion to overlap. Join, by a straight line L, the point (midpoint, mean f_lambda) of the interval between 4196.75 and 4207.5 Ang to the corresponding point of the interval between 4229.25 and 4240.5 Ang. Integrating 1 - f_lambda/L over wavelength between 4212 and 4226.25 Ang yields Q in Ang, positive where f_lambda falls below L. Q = 2.8 Ang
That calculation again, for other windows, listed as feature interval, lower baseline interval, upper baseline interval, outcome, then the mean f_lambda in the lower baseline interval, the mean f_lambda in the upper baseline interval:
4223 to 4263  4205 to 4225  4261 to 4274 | 5.5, 4.88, 5.49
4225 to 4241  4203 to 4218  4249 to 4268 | 4.9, 5.7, 5.19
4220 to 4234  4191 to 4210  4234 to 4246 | 6.5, 5.93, 5.26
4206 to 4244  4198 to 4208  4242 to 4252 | 8.0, 5.7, 5.53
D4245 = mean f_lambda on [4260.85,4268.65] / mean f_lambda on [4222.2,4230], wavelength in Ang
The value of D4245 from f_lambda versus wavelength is 2.35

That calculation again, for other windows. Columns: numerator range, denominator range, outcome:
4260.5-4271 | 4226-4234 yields 1.89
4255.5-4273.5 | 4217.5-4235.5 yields 1.65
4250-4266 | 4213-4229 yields 1.41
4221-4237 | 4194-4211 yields 0.54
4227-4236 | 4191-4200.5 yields 0.57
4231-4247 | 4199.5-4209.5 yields 0.86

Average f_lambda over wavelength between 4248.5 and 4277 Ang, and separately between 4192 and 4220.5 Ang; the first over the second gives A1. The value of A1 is 0.9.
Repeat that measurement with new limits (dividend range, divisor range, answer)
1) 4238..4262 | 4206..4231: 1.23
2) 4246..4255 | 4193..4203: 0.88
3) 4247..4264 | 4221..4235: 1.69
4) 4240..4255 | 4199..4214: 0.92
